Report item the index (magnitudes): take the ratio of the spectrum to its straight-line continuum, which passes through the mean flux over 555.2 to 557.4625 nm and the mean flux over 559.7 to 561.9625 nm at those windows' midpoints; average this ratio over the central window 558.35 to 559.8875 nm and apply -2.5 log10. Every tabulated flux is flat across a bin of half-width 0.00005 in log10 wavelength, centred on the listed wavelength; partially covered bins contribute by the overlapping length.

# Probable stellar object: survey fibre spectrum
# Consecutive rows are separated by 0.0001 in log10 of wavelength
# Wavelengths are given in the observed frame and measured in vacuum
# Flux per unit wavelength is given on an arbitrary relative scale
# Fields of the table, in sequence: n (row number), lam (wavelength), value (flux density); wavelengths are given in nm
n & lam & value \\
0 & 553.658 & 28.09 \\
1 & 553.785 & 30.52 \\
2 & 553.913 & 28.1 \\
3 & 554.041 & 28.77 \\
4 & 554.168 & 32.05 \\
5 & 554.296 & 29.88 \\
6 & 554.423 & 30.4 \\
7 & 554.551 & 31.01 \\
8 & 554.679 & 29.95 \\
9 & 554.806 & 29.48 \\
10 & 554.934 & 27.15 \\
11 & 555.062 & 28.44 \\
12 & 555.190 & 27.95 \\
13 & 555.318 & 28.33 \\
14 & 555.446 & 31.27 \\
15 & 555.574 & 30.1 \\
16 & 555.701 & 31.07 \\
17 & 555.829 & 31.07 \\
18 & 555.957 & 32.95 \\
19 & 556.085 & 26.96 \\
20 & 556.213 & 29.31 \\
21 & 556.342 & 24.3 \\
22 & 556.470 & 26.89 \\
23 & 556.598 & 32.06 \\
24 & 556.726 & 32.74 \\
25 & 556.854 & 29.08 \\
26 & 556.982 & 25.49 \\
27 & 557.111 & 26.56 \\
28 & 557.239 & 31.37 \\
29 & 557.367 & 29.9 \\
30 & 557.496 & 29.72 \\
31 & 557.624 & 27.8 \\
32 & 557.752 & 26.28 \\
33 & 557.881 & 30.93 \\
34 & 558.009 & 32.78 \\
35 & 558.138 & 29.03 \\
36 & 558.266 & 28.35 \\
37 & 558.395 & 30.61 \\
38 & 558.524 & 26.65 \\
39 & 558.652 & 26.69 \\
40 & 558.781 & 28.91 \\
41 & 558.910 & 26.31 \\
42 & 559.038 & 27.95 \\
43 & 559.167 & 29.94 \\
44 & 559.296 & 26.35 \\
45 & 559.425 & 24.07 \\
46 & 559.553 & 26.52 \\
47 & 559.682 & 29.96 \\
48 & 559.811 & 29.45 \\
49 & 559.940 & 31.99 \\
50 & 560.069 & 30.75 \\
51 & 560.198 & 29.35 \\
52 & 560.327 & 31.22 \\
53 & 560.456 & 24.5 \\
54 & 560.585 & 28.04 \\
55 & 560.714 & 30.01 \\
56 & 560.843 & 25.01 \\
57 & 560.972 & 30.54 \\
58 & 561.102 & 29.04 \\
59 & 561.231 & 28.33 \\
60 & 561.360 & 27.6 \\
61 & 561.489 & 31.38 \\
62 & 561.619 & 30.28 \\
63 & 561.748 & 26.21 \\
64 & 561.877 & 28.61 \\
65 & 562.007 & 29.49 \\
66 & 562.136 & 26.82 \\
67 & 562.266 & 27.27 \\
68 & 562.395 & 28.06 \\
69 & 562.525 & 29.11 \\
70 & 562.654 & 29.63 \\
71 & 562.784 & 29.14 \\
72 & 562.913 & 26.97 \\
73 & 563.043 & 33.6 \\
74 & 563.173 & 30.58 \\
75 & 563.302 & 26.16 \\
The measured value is 0.051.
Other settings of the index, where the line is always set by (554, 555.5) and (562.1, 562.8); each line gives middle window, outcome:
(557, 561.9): 0.007 mag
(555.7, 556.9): -0.010 mag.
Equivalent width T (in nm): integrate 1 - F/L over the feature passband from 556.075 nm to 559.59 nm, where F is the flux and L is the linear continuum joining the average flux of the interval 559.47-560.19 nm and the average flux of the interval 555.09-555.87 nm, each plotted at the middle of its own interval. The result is 0.158 nm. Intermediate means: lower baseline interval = 29.9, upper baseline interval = 29.6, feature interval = 28.4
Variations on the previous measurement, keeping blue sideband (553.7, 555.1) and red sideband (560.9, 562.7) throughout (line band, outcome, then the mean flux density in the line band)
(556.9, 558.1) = 0.010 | 29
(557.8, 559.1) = 0.015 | 28.8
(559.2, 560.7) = 0.024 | 28.5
